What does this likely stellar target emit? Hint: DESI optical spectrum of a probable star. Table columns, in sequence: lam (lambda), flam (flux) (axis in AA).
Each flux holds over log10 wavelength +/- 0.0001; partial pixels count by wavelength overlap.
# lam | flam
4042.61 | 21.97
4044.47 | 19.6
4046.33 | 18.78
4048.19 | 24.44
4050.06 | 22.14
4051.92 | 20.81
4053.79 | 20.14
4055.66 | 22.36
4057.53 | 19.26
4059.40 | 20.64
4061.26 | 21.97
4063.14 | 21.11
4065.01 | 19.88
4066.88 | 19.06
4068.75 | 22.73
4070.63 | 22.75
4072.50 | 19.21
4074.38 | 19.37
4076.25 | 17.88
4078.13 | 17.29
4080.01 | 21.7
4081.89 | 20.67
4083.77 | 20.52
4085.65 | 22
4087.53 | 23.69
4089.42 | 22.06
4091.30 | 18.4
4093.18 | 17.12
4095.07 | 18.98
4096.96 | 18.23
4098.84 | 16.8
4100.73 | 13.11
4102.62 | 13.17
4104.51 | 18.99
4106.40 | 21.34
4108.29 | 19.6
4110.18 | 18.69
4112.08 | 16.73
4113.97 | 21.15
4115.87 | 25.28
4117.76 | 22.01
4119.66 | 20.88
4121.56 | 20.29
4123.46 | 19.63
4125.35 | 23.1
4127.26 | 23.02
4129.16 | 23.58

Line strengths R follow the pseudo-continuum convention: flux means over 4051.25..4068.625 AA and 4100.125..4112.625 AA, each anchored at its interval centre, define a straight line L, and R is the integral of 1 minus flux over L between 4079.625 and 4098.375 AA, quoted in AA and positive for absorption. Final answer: -1.50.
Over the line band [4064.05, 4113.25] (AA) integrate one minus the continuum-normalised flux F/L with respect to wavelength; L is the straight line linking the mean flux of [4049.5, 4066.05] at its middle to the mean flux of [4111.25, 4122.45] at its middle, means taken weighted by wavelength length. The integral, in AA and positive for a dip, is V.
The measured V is 4.1 AA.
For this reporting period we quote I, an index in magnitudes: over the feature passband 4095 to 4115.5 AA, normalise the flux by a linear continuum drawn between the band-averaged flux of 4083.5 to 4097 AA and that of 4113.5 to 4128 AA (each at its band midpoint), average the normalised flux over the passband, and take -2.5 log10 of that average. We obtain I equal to 0.17 mag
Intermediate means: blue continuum 20.2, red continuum 21.9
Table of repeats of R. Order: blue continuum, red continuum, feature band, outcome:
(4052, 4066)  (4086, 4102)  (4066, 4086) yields -0.6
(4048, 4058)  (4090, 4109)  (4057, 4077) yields -0.1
